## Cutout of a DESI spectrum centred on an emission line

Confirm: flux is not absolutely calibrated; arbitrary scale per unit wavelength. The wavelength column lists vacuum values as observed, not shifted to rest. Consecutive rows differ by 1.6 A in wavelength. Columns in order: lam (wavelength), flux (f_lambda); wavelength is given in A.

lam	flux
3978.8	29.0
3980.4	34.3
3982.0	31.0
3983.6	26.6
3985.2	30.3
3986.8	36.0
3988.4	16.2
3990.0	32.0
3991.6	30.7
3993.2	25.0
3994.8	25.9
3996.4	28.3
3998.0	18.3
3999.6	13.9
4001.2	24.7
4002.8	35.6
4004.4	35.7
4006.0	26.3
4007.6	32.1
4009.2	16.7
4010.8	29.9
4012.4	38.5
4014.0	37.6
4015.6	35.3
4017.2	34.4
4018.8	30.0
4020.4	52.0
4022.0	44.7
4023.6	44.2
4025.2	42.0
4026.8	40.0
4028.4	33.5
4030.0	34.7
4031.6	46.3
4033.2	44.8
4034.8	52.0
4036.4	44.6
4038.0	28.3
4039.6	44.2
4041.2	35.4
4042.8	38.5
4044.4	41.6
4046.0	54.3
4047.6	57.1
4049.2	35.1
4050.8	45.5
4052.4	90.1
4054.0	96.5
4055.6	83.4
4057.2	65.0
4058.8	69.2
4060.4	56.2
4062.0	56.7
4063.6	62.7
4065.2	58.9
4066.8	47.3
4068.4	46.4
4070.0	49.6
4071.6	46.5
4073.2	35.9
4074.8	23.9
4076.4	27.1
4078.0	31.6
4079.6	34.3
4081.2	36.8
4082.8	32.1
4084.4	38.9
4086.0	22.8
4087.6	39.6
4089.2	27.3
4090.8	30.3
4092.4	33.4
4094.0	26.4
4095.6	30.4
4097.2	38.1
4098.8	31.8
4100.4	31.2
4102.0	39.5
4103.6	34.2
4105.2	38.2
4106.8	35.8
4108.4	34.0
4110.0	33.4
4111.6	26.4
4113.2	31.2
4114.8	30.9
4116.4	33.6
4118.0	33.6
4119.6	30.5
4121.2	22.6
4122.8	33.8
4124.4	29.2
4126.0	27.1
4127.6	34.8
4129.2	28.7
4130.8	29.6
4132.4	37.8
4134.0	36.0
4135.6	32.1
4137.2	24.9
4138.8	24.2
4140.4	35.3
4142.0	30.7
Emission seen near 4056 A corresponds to Lyman alpha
